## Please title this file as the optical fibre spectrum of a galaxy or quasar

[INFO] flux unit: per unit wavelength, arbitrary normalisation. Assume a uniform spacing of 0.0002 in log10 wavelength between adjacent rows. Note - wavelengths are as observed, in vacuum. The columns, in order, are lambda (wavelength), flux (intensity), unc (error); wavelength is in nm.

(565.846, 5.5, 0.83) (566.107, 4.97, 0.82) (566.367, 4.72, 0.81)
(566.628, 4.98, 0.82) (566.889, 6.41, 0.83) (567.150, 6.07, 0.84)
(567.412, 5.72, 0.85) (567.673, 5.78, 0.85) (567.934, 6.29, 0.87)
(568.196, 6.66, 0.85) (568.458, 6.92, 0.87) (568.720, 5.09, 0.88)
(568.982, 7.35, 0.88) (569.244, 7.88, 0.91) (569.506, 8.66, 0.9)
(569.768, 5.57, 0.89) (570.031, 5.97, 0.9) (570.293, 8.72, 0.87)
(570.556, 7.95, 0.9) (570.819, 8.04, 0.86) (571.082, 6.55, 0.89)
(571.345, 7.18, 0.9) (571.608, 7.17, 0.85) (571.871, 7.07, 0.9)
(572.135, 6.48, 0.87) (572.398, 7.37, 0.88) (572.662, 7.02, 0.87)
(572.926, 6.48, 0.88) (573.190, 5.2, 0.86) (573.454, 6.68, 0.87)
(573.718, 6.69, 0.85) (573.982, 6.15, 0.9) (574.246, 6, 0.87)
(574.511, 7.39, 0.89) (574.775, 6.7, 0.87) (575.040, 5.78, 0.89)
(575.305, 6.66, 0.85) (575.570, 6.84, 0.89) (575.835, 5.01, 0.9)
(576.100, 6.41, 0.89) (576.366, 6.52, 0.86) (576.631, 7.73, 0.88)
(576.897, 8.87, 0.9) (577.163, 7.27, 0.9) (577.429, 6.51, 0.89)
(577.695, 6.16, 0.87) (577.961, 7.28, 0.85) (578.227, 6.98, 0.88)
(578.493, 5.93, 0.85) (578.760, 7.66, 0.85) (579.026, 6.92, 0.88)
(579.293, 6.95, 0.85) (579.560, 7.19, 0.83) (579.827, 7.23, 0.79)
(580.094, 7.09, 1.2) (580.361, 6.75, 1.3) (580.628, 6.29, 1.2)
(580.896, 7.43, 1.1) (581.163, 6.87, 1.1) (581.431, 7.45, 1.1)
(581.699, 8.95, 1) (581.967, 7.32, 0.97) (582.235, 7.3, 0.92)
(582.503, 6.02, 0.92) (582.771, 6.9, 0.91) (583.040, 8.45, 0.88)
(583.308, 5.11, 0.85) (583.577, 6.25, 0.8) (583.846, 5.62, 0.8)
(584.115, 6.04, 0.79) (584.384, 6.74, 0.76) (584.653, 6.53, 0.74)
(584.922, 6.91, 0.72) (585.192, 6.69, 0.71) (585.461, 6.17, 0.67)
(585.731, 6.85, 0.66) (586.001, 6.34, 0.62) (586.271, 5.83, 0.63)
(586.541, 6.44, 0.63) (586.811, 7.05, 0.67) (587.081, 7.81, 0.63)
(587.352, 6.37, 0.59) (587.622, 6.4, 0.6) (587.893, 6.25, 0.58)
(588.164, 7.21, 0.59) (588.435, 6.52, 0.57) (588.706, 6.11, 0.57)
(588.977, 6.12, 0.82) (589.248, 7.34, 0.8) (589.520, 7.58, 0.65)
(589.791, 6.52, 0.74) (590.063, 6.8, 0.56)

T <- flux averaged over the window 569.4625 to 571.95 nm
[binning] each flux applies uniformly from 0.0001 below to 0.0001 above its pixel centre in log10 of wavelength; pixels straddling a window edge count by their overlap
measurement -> 7.25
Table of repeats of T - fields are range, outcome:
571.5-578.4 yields 6.7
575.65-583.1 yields 7.04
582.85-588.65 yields 6.55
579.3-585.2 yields 6.87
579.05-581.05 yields 6.99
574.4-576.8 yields 6.59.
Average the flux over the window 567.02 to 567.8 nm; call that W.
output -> 5.85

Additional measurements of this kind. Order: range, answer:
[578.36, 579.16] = 6.84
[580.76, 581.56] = 7.24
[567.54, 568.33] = 6.25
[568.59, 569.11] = 6.22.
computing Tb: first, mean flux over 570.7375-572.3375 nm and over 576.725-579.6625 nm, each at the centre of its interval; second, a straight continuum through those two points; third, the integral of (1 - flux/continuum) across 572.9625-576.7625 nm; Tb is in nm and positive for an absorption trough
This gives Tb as 0.353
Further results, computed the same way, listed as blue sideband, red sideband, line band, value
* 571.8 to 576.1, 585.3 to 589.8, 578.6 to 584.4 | -0.33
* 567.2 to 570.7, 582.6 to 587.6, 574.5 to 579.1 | -0.08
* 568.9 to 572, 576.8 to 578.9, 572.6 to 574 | 0.17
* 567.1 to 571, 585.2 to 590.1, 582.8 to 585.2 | 0.07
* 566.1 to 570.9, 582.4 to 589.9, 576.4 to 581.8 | -0.48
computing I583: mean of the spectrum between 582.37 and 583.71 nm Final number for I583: 6.55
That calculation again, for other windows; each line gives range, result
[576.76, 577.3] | 8.04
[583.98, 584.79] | 6.44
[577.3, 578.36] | 6.74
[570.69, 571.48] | 7.26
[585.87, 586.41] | 6.09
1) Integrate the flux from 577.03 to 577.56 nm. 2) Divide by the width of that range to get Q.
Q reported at 6.89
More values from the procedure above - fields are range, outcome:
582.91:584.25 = 6.29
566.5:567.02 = 5.7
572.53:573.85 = 6.41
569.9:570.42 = 7.34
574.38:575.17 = 6.63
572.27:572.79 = 7.19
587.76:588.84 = 6.52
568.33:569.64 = 7.18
